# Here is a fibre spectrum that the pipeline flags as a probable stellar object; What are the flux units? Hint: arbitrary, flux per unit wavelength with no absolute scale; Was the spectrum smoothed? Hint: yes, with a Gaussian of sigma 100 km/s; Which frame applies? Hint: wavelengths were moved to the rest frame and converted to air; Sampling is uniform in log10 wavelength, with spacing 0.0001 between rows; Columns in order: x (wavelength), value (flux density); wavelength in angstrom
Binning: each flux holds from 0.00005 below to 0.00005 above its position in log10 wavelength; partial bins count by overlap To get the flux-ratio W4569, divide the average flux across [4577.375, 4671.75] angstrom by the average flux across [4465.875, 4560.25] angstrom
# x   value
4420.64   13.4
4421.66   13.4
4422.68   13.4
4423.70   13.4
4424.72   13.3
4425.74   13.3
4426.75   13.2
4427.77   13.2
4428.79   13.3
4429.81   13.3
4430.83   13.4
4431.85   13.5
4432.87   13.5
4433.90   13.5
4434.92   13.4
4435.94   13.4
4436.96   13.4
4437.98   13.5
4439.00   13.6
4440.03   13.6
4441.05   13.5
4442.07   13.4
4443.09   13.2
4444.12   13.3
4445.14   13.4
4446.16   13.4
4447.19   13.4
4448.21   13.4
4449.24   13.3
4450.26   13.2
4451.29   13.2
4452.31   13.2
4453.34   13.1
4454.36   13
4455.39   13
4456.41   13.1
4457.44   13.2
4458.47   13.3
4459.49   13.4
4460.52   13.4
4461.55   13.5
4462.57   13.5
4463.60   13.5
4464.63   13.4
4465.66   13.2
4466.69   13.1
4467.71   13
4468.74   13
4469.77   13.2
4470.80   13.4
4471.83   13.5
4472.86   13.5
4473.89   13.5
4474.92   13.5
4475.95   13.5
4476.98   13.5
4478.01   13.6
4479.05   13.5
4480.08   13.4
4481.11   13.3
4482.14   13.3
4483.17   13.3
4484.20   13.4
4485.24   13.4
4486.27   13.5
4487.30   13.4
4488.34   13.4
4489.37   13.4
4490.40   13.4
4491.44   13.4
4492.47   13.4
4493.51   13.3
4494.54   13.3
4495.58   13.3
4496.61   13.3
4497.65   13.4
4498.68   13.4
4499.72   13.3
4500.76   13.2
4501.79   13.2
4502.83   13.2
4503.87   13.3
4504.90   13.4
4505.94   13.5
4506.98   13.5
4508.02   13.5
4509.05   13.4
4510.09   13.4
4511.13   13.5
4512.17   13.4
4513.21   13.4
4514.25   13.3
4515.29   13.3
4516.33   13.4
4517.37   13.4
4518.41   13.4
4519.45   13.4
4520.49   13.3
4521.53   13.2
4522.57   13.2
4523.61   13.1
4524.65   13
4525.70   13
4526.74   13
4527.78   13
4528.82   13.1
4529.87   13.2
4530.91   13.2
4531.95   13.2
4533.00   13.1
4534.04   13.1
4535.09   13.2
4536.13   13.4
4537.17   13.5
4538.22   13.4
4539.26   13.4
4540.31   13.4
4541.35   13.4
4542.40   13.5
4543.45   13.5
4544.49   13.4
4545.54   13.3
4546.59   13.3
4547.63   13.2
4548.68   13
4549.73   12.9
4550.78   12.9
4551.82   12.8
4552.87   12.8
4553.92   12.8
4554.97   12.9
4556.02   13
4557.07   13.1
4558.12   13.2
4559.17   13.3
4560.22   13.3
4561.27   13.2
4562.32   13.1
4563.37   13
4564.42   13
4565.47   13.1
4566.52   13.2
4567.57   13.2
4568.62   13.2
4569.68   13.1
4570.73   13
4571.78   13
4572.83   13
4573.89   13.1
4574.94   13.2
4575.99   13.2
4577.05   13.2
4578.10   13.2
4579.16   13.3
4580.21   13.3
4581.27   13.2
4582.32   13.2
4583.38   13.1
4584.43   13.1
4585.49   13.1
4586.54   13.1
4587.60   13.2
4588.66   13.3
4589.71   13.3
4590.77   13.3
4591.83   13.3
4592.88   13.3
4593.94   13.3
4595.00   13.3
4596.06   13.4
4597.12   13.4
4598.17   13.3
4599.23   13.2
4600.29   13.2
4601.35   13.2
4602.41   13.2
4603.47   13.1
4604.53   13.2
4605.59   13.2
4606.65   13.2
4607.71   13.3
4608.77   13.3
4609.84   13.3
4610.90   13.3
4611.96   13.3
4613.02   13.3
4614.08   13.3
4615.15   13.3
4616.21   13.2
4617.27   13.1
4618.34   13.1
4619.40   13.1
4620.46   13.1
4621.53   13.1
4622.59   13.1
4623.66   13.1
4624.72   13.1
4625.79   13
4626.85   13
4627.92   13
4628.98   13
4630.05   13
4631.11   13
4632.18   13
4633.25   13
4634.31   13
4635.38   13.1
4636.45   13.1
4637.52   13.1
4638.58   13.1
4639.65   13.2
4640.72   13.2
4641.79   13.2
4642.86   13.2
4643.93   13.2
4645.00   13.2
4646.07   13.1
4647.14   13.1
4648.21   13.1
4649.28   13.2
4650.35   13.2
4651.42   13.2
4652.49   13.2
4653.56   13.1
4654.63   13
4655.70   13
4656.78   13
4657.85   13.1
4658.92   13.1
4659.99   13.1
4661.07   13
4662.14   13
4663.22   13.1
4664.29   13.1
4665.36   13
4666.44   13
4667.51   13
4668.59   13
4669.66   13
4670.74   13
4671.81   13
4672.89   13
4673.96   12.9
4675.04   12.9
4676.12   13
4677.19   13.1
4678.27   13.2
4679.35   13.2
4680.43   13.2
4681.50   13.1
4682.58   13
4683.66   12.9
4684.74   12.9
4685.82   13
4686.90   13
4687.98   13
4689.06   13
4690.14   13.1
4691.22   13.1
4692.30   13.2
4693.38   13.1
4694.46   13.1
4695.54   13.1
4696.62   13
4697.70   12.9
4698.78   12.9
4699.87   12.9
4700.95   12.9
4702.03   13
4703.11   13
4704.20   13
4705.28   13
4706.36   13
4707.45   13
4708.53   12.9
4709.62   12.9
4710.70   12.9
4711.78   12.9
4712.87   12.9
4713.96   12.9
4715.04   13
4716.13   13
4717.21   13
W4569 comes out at 0.99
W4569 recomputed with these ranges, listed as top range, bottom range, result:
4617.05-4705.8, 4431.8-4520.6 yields 0.98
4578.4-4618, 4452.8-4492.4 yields 0.99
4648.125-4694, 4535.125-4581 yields 0.99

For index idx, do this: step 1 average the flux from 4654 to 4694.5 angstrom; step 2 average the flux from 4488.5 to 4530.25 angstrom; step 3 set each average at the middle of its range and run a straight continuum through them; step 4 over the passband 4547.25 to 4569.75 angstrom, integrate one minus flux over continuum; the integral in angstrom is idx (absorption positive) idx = 0.3 angstrom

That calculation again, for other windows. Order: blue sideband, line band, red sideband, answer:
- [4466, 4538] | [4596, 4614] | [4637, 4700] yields -0.13 angstrom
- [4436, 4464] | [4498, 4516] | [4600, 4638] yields -0.13 angstrom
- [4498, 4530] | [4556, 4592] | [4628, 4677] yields 0.08 angstrom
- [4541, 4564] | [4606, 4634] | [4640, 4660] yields -0.01 angstrom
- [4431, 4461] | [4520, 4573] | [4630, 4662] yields 0.27 angstrom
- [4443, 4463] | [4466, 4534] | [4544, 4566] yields -0.69 angstrom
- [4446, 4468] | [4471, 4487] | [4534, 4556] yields -0.24 angstrom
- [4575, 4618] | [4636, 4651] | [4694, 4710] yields -0.04 angstrom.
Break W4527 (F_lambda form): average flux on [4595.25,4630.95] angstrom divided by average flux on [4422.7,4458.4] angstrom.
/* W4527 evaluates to 0.99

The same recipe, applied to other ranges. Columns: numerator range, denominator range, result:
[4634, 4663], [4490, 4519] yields 0.98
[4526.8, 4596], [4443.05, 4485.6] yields 0.99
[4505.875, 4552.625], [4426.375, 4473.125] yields 1.00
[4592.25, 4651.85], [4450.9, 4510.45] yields 0.99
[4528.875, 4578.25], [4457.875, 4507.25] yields 0.98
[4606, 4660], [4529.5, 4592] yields 1.00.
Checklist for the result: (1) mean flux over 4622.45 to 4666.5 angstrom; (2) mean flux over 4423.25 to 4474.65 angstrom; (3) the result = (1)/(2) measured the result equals 0.98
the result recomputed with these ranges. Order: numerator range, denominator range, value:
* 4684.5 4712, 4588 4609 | 0.98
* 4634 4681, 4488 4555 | 0.99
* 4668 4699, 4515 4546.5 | 0.98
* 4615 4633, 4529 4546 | 0.98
